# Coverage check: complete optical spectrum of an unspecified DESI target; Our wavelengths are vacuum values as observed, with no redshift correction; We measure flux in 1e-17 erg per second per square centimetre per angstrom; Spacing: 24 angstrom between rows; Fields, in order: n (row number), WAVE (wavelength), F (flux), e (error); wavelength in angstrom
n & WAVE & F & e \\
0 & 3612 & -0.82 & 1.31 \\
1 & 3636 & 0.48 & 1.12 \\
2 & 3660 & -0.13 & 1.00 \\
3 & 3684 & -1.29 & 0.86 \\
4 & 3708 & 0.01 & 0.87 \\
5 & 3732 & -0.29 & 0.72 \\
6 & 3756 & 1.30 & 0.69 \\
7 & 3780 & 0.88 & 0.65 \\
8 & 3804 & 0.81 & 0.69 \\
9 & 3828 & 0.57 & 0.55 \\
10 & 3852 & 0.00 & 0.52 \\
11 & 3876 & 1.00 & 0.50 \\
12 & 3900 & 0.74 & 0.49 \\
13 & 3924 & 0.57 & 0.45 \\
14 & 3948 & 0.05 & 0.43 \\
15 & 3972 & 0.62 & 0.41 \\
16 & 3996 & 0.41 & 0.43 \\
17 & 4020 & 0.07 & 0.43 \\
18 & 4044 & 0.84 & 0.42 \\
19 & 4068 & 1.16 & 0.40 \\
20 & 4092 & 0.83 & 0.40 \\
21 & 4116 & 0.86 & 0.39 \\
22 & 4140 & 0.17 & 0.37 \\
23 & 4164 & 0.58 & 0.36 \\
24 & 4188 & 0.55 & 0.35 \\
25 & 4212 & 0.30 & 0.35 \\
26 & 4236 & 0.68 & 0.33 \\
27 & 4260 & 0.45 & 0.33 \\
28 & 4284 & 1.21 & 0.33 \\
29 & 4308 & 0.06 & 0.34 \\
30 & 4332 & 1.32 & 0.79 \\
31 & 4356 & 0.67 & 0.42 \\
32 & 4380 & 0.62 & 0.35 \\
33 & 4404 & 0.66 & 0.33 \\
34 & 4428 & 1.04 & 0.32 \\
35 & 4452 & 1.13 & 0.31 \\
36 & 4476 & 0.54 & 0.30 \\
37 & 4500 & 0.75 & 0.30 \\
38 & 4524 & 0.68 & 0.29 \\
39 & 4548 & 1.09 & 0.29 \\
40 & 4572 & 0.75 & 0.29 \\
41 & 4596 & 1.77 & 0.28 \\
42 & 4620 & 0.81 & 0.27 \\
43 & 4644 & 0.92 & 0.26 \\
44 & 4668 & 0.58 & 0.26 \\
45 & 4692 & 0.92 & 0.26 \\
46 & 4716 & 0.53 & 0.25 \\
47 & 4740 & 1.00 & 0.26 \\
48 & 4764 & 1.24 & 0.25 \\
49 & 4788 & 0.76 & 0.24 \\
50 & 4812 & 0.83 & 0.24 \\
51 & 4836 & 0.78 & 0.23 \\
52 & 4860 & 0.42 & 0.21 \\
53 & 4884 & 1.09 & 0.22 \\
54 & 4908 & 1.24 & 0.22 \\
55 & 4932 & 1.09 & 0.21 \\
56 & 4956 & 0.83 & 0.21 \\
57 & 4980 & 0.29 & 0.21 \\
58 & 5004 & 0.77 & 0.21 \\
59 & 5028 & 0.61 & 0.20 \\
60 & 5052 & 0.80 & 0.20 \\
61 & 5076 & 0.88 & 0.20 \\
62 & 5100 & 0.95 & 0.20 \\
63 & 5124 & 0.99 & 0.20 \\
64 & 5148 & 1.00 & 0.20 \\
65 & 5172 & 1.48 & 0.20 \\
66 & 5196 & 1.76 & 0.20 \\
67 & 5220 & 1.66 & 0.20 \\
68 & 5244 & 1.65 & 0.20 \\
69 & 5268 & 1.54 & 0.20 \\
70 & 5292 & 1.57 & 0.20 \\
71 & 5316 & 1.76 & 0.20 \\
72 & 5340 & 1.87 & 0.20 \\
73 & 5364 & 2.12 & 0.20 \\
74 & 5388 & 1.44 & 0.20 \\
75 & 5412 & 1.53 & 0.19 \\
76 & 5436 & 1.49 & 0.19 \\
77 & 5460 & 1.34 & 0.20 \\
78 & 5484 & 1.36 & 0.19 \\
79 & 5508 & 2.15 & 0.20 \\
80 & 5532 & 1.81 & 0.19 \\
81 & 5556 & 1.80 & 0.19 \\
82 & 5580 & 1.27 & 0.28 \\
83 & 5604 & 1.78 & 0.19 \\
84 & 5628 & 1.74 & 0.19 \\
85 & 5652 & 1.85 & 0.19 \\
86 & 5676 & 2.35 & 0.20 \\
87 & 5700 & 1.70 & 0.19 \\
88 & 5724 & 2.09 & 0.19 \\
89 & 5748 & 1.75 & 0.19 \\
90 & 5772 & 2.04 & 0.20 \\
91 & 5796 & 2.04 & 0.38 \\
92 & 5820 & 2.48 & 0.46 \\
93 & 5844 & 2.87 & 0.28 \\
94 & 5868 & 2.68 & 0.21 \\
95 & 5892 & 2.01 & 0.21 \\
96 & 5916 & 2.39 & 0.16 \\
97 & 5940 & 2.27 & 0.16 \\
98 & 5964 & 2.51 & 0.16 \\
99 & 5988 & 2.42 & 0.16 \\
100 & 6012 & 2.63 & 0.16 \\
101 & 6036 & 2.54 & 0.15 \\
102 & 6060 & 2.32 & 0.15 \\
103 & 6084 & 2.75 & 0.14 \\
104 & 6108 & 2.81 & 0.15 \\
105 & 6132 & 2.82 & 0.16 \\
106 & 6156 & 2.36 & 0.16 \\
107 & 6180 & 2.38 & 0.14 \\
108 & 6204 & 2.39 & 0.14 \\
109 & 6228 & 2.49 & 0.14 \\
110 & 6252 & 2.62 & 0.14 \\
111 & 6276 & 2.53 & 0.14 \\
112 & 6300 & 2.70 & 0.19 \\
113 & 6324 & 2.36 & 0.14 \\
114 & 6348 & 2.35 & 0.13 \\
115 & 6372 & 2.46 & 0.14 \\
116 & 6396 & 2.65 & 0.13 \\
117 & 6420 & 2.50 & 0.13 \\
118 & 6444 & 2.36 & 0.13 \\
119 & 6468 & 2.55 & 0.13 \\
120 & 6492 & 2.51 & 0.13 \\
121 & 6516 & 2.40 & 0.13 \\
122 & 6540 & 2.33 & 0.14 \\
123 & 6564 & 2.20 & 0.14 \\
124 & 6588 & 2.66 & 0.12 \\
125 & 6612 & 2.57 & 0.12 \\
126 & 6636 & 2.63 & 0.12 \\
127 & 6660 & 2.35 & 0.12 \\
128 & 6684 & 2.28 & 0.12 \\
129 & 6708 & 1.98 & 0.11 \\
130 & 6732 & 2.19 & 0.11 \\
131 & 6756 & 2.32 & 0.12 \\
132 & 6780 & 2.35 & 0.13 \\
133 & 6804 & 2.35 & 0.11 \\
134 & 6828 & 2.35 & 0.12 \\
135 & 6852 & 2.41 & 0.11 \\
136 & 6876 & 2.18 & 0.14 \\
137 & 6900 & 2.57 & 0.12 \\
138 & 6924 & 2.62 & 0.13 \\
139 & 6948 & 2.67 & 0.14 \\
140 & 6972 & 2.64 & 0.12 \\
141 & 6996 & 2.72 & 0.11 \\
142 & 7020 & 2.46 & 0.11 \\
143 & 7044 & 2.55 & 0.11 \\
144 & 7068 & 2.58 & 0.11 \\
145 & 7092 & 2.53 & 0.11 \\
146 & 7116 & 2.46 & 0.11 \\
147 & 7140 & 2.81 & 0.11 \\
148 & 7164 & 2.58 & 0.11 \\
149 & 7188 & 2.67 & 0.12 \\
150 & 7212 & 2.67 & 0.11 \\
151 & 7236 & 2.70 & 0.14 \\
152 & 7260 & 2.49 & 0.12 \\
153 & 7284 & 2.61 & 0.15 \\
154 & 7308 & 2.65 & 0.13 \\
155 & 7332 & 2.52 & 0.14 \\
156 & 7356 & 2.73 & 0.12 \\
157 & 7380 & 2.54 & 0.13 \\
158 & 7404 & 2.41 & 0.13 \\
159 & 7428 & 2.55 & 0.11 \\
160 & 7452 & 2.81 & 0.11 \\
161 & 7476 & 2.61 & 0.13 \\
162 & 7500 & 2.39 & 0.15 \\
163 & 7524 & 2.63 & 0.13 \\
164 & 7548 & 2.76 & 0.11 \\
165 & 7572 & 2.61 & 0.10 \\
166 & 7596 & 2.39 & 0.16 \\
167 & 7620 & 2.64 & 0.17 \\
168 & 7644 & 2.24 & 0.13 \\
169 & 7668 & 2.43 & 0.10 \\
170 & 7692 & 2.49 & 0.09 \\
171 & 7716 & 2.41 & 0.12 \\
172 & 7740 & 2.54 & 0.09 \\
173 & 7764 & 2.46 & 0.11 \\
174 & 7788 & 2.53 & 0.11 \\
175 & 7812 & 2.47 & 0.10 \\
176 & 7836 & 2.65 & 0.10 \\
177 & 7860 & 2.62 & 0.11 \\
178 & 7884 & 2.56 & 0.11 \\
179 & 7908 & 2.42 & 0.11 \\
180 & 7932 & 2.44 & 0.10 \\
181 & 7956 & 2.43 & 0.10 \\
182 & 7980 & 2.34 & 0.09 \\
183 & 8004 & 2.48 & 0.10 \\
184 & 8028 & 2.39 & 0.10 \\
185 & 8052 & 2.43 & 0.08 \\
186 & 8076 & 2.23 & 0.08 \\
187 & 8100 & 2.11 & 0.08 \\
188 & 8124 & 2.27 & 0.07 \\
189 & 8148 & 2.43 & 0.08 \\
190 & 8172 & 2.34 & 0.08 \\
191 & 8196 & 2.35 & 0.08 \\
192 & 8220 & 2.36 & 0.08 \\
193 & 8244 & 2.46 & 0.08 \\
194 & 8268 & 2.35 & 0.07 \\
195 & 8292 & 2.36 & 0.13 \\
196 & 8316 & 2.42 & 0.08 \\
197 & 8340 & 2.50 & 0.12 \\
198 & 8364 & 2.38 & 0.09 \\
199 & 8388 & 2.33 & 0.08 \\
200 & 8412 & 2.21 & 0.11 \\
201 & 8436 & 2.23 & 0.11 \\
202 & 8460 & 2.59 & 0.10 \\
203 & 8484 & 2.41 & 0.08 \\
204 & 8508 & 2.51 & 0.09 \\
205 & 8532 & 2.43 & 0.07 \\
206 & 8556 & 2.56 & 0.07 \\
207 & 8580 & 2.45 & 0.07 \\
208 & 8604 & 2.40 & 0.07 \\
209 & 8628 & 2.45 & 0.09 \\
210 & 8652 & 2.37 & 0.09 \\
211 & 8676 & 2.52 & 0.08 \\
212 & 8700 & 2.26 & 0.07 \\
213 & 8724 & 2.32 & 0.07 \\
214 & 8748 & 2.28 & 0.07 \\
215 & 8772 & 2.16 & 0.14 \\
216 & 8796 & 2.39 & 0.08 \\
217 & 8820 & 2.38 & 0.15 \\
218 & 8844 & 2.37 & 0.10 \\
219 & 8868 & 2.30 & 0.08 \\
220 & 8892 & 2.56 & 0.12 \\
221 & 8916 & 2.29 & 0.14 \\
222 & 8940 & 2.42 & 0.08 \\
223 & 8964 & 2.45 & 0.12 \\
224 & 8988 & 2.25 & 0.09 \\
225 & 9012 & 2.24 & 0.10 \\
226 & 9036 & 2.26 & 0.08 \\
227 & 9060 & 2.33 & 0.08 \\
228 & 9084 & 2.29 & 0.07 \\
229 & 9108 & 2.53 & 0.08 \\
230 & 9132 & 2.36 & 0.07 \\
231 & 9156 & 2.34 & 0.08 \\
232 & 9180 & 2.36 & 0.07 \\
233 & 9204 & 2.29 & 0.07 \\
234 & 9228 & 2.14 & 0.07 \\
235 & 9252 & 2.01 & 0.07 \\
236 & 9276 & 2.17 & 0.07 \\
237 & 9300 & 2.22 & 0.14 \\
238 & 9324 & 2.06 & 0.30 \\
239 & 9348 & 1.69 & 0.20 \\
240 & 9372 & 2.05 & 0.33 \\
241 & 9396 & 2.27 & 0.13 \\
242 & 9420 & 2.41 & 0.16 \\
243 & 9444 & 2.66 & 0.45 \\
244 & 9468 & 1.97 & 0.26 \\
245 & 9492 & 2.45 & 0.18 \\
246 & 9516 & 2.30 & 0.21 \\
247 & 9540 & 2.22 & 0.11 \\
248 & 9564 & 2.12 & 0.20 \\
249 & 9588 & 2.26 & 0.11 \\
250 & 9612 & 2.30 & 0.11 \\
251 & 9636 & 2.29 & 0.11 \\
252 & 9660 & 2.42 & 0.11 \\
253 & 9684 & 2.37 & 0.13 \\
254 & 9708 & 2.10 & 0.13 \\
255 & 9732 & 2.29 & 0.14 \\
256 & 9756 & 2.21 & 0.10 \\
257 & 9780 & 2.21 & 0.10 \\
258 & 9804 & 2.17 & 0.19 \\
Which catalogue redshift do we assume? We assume 0.298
